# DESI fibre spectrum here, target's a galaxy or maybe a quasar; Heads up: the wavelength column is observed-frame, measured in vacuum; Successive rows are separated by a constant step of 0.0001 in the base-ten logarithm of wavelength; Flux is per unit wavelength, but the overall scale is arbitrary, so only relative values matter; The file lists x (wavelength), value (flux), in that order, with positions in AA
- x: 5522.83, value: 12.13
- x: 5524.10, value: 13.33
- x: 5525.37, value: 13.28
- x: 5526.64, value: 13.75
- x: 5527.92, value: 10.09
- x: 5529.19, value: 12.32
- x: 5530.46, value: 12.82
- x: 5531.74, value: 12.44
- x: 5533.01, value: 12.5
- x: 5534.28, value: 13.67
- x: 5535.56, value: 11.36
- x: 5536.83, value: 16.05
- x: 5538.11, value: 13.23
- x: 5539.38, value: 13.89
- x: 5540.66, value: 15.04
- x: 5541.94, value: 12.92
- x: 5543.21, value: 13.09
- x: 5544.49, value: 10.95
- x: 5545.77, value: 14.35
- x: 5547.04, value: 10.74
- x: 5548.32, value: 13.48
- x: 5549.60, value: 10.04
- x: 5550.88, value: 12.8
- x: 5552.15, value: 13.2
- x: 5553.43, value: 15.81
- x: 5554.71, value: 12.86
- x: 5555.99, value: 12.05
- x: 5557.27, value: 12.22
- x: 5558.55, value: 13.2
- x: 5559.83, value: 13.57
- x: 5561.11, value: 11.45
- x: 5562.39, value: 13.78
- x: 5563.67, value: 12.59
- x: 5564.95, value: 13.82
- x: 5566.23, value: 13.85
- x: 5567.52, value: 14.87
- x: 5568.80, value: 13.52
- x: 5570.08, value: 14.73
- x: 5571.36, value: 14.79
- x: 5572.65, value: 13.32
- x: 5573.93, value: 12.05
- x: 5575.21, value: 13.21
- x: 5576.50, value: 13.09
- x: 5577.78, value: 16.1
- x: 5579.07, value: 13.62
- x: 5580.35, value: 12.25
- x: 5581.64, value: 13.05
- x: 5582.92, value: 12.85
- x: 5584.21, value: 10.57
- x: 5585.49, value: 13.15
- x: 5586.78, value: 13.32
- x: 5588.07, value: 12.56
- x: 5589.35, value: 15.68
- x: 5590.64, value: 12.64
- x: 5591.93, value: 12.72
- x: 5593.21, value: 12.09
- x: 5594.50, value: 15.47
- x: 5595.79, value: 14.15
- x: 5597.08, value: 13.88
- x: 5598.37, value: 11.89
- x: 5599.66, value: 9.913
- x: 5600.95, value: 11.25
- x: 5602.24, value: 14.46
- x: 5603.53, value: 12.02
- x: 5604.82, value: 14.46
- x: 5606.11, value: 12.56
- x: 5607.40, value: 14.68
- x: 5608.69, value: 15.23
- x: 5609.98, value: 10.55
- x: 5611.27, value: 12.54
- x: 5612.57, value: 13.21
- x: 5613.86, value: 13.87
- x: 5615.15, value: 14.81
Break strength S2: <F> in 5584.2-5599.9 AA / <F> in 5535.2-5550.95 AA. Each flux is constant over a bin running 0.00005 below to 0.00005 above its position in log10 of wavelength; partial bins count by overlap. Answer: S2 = 1.01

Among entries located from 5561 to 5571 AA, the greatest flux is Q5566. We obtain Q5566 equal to 14.87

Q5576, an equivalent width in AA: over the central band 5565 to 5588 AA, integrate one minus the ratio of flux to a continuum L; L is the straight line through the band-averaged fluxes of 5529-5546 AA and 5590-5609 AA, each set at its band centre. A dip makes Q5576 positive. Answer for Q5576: -0.5 AA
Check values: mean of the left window 13.2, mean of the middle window 13.4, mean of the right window 13.1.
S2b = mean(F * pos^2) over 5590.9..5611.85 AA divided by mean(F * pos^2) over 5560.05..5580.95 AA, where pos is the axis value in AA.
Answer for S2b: 1.0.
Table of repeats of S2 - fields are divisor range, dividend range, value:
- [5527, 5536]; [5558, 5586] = 1.09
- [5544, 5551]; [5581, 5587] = 1.04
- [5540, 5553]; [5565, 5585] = 1.06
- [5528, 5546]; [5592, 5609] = 1.01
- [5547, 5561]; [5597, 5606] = 0.98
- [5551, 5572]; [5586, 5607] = 0.97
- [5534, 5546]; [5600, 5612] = 0.97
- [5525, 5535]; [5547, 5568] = 1.03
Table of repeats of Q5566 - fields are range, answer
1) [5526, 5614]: 16.1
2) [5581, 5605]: 15.68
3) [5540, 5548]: 15.04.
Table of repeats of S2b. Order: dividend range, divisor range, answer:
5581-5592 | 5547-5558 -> 1.03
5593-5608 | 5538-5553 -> 1.04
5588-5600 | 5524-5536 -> 1.08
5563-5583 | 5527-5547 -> 1.07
